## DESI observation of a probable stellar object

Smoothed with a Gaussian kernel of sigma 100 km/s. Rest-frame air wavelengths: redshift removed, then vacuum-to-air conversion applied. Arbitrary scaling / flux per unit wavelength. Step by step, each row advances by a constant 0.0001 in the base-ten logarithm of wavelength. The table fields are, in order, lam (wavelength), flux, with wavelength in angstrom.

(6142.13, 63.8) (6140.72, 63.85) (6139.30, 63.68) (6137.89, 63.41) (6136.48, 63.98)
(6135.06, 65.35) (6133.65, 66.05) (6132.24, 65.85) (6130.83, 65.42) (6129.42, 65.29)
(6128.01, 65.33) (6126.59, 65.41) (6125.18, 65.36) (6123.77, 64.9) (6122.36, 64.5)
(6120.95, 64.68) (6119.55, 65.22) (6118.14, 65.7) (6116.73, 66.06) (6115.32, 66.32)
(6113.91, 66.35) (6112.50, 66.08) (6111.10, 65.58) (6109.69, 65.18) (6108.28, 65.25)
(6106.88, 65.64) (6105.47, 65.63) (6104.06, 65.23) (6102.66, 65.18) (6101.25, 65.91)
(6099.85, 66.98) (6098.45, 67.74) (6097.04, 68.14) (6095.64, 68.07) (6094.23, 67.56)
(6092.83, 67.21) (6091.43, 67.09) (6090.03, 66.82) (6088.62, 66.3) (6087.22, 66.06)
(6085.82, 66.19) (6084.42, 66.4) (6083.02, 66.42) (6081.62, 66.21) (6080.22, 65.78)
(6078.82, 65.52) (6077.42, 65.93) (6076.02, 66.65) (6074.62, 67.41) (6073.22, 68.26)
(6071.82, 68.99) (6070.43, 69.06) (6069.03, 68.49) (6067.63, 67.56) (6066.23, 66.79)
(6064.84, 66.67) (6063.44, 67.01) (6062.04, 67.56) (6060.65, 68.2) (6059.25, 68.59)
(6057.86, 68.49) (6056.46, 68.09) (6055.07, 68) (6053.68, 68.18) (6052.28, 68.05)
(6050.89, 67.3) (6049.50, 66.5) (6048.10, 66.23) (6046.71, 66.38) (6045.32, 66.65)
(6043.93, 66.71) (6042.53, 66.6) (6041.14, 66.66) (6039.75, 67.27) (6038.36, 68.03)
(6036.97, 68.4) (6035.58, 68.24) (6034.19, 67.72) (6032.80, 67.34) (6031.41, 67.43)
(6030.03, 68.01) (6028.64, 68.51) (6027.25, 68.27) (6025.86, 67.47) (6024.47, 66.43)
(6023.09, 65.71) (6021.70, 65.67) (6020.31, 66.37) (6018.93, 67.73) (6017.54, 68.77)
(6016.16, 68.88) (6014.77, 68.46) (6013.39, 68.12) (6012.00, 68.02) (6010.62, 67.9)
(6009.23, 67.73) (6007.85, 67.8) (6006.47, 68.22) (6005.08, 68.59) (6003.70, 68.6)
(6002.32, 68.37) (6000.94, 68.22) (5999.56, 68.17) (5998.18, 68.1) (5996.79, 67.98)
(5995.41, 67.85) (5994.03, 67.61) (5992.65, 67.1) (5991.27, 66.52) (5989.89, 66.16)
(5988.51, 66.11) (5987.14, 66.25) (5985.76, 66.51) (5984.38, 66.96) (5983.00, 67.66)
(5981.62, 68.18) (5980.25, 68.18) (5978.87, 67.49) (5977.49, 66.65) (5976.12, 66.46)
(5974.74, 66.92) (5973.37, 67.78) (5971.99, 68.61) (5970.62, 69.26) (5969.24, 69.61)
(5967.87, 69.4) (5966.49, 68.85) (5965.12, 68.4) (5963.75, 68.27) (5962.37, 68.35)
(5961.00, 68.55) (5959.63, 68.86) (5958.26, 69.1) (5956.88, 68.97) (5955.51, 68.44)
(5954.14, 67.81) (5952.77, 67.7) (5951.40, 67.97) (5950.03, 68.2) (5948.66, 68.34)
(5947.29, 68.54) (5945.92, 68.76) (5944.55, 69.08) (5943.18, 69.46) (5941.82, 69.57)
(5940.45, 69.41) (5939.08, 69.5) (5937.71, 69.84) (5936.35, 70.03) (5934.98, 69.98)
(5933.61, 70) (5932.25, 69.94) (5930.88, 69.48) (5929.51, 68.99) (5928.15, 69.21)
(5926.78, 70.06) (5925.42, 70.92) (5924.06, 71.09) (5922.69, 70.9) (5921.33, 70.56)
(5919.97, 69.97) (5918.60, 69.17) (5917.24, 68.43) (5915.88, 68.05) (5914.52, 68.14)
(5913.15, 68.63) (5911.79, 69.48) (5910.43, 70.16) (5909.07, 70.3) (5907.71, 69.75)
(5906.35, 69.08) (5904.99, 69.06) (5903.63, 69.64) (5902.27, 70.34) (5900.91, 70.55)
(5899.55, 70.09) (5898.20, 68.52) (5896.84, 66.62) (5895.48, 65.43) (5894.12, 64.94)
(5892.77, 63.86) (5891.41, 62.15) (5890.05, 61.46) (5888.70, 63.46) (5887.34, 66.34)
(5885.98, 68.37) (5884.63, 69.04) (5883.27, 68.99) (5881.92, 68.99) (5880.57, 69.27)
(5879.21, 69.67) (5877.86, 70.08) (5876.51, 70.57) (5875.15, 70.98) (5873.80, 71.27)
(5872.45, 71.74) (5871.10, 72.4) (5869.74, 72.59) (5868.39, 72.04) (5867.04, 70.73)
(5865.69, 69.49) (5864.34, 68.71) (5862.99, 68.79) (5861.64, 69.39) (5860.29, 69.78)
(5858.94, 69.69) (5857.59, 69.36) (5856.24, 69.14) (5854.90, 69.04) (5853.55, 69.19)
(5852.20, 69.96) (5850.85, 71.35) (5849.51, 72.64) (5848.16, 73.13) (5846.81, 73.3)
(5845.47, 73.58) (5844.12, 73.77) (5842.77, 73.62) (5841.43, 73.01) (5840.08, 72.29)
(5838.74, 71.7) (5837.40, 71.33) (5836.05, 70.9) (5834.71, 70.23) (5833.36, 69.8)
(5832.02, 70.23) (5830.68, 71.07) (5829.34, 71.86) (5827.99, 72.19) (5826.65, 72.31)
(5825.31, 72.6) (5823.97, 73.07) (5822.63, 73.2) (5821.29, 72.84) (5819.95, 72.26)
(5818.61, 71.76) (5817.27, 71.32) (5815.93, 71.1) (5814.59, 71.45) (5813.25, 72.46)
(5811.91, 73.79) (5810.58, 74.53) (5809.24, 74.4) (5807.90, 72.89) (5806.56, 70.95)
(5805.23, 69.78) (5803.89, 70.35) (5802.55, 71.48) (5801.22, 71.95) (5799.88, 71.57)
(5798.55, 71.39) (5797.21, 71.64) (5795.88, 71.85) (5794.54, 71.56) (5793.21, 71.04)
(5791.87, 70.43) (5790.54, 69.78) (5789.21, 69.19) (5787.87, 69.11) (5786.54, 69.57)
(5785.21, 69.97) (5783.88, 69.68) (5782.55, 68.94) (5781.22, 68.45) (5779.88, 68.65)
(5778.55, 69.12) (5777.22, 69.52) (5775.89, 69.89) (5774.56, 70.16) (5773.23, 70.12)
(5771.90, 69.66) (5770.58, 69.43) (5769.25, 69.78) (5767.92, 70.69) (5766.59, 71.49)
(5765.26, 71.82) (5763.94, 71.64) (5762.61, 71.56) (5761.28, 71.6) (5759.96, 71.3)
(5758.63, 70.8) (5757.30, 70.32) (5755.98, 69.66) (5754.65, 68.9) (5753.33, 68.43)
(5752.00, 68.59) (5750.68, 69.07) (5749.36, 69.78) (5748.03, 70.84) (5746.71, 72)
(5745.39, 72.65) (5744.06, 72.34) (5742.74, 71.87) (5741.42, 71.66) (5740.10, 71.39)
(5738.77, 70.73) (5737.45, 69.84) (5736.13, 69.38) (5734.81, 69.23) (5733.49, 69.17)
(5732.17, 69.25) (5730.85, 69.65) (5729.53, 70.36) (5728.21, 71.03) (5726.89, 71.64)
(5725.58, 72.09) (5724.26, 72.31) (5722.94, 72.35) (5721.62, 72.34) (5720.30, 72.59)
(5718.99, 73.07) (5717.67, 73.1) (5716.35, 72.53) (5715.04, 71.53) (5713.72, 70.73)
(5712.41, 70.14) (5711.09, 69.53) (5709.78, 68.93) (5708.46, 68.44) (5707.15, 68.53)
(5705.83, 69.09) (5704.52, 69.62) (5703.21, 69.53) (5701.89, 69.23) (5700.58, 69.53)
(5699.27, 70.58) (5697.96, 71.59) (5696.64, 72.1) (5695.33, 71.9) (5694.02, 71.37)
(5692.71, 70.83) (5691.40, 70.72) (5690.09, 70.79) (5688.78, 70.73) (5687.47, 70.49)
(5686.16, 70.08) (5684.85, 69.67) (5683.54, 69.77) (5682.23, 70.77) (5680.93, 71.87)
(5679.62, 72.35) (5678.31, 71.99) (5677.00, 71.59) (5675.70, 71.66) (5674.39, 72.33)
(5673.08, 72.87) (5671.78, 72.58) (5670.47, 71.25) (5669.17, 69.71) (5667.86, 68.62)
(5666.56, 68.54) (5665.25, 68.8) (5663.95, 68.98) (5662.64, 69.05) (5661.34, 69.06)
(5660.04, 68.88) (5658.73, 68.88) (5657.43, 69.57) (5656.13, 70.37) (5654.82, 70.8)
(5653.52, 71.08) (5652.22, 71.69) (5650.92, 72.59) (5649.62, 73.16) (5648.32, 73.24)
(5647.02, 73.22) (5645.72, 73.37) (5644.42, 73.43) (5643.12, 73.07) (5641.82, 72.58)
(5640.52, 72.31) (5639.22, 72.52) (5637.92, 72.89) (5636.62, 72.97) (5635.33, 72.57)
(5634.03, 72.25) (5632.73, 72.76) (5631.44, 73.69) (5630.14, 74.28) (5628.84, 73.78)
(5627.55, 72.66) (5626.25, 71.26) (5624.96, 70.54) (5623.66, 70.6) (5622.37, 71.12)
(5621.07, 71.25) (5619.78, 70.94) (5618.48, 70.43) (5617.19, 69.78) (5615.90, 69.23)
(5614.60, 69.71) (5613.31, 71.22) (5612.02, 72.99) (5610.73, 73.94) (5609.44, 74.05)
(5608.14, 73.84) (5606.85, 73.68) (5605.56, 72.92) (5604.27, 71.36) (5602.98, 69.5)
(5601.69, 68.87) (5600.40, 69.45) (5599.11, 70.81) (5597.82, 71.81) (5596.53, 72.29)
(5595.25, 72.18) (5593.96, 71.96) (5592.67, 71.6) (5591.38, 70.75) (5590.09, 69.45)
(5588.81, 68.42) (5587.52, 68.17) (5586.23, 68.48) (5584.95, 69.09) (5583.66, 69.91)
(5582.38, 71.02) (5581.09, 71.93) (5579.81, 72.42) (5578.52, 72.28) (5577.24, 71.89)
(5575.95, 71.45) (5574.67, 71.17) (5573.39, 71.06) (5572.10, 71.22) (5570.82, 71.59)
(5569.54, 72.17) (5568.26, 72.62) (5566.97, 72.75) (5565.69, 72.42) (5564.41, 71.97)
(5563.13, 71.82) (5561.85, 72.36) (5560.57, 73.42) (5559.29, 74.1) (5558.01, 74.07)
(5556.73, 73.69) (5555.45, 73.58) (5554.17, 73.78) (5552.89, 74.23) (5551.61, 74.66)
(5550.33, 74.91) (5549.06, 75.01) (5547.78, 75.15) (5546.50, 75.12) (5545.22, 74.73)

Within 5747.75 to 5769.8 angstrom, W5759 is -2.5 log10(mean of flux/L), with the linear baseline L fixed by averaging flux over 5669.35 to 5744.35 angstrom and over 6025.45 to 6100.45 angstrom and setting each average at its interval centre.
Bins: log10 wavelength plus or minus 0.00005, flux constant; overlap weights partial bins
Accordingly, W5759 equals 0.00 mag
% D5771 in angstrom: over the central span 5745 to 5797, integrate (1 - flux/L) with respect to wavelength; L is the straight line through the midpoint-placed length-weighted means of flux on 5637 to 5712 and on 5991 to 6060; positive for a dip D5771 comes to -0.16 angstrom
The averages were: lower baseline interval 70.8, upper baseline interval 67.6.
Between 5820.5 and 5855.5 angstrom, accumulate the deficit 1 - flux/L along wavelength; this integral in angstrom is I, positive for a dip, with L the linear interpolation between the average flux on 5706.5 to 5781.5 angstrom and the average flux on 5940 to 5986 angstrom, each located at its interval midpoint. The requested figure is -1.1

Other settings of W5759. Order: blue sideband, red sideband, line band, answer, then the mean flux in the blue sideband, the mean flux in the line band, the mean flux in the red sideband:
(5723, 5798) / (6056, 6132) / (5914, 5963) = -0.01 mag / 70.4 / 69.2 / 66.5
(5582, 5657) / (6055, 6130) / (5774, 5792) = 0.01 mag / 71.6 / 69.4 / 66.6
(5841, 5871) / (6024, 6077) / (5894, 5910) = 0.02 mag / 71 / 68.8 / 67.6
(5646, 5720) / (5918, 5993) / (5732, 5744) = 0.00 mag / 70.7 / 70.4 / 68.6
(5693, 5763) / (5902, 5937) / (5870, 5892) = 0.02 mag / 70.7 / 68.5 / 69.6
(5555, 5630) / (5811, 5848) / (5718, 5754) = 0.02 mag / 71.5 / 70.9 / 72.1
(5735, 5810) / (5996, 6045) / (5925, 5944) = -0.02 mag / 70.5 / 69.7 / 67.7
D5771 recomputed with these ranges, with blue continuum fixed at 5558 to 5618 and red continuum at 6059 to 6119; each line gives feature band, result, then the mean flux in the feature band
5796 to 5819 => -0.8 angstrom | 71.9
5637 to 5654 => -0.4 angstrom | 72.7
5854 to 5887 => -0.6 angstrom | 70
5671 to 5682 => -0.2 angstrom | 72.1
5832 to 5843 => -0.4 angstrom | 71.5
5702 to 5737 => -0.2 angstrom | 70.6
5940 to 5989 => -0.2 angstrom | 68.2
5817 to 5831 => -0.6 angstrom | 72.3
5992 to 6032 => -0.2 angstrom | 67.8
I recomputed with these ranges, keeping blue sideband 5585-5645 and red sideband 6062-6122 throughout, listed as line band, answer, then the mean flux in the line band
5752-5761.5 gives 0.0 angstrom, 70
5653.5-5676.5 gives 0.3 angstrom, 70.2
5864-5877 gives -0.4 angstrom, 71.1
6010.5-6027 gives 0.0 angstrom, 67.5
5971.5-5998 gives 0.2 angstrom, 67.2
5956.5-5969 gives -0.2 angstrom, 68.8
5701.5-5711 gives 0.2 angstrom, 69.1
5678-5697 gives 0.0 angstrom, 71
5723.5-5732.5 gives -0.1 angstrom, 71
